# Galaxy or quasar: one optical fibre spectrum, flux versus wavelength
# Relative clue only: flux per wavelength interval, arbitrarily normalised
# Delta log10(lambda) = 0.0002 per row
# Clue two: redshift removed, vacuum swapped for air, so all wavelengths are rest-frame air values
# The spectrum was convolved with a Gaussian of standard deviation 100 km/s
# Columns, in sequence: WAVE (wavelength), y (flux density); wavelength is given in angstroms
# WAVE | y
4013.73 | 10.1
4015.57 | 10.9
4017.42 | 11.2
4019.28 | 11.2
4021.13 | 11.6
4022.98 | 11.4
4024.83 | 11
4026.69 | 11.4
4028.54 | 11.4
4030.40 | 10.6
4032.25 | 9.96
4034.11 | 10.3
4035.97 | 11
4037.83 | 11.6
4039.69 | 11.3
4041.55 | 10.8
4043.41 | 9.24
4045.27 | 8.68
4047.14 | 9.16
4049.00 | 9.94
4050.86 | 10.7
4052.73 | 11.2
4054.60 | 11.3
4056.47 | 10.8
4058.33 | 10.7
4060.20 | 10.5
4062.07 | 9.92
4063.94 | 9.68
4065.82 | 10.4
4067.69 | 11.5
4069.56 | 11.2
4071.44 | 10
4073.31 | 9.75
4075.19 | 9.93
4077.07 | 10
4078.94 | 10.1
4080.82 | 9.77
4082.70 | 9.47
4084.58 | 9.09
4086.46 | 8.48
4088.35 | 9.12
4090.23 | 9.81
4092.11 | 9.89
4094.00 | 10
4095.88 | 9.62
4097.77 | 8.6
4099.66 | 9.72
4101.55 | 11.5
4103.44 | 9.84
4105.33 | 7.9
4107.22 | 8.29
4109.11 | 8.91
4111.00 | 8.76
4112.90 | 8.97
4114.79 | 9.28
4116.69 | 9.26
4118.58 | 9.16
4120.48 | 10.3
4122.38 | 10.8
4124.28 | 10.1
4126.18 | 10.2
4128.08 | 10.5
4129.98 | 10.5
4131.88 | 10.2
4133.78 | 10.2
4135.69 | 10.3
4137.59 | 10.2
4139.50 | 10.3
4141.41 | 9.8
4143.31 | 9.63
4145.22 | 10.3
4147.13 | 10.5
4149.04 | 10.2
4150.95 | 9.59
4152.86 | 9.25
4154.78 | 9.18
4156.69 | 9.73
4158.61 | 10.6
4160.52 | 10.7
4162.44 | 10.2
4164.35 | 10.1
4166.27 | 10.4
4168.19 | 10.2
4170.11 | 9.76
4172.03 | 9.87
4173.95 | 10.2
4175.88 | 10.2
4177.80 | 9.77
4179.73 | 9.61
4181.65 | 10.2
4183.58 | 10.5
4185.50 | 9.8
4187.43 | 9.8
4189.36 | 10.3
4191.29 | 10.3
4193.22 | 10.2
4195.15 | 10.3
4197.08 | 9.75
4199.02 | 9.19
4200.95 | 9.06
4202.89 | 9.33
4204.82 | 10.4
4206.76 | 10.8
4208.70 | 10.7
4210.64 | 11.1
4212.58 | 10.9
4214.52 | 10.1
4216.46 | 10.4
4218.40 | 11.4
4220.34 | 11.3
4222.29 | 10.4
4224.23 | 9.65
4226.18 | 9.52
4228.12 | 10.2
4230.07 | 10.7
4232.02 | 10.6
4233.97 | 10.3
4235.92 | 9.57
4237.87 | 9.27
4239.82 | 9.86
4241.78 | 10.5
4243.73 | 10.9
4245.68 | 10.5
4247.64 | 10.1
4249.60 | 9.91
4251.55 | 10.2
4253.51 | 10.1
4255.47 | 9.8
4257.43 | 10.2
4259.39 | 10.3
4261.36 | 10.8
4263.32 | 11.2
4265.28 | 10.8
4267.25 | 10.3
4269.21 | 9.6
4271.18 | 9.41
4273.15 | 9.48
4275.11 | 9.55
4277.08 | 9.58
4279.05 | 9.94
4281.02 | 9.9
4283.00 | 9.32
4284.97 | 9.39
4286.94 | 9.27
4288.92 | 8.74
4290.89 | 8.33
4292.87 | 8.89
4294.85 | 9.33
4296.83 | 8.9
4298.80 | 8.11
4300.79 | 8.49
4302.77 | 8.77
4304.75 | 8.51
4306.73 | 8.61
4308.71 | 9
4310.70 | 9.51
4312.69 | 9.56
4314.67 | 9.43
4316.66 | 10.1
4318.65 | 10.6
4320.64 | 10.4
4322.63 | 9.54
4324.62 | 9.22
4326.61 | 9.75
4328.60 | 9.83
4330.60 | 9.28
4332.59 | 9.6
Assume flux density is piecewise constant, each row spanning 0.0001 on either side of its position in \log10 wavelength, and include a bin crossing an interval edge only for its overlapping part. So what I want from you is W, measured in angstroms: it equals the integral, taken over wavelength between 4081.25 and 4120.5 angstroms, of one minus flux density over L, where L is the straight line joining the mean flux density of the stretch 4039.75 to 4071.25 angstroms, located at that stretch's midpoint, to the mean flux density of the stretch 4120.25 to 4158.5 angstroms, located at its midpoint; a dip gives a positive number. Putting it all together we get 3.5 angstroms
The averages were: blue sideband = 10.4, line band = 9.31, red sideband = 10.1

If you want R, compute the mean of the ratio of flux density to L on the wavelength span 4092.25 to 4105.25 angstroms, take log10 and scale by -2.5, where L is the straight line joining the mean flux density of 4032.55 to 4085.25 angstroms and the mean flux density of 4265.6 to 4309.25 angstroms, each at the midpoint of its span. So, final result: 0.04 mag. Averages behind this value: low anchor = 10.3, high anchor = 9.18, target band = 9.74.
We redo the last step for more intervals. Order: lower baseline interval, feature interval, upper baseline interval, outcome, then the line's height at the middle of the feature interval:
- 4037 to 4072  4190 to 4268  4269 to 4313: -0.09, 9.47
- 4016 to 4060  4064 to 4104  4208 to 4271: 0.08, 10.6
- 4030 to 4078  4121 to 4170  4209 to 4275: 0.02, 10.3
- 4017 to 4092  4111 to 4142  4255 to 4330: 0.02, 10.1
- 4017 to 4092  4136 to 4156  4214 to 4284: 0.04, 10.3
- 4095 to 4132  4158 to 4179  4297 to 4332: -0.07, 9.53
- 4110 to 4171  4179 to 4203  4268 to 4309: -0.02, 9.68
